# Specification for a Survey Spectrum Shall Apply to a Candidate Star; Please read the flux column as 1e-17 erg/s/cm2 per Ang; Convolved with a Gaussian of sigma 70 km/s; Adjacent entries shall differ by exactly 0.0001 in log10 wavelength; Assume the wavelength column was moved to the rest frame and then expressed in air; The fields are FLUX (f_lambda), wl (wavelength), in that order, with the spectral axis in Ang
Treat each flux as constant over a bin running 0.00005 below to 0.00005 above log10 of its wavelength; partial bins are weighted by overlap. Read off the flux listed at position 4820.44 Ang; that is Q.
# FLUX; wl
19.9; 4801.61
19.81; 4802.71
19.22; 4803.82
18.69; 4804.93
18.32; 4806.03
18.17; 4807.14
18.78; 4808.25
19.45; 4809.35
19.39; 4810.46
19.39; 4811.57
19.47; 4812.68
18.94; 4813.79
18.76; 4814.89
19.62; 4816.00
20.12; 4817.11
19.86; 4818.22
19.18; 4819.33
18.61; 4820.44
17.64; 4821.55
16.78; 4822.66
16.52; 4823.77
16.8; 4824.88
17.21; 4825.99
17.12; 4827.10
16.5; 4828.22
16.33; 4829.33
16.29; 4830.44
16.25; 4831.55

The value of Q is 18.61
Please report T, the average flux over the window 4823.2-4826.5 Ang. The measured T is 16.9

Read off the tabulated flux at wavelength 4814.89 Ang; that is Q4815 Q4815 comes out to 18.76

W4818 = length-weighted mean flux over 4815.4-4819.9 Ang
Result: 19.7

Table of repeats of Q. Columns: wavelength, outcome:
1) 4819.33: 19.18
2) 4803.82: 19.22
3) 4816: 19.62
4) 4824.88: 16.8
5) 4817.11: 20.12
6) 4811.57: 19.39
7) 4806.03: 18.32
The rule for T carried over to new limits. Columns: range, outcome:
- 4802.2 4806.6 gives 19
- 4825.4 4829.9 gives 16.8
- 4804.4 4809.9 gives 18.7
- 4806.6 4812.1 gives 19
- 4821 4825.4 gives 16.9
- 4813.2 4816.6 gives 19.1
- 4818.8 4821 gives 18.9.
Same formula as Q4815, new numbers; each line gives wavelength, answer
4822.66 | 16.78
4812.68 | 19.47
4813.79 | 18.94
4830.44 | 16.29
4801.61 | 19.9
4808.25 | 18.78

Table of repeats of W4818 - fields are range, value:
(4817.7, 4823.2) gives 18.4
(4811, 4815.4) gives 19.2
